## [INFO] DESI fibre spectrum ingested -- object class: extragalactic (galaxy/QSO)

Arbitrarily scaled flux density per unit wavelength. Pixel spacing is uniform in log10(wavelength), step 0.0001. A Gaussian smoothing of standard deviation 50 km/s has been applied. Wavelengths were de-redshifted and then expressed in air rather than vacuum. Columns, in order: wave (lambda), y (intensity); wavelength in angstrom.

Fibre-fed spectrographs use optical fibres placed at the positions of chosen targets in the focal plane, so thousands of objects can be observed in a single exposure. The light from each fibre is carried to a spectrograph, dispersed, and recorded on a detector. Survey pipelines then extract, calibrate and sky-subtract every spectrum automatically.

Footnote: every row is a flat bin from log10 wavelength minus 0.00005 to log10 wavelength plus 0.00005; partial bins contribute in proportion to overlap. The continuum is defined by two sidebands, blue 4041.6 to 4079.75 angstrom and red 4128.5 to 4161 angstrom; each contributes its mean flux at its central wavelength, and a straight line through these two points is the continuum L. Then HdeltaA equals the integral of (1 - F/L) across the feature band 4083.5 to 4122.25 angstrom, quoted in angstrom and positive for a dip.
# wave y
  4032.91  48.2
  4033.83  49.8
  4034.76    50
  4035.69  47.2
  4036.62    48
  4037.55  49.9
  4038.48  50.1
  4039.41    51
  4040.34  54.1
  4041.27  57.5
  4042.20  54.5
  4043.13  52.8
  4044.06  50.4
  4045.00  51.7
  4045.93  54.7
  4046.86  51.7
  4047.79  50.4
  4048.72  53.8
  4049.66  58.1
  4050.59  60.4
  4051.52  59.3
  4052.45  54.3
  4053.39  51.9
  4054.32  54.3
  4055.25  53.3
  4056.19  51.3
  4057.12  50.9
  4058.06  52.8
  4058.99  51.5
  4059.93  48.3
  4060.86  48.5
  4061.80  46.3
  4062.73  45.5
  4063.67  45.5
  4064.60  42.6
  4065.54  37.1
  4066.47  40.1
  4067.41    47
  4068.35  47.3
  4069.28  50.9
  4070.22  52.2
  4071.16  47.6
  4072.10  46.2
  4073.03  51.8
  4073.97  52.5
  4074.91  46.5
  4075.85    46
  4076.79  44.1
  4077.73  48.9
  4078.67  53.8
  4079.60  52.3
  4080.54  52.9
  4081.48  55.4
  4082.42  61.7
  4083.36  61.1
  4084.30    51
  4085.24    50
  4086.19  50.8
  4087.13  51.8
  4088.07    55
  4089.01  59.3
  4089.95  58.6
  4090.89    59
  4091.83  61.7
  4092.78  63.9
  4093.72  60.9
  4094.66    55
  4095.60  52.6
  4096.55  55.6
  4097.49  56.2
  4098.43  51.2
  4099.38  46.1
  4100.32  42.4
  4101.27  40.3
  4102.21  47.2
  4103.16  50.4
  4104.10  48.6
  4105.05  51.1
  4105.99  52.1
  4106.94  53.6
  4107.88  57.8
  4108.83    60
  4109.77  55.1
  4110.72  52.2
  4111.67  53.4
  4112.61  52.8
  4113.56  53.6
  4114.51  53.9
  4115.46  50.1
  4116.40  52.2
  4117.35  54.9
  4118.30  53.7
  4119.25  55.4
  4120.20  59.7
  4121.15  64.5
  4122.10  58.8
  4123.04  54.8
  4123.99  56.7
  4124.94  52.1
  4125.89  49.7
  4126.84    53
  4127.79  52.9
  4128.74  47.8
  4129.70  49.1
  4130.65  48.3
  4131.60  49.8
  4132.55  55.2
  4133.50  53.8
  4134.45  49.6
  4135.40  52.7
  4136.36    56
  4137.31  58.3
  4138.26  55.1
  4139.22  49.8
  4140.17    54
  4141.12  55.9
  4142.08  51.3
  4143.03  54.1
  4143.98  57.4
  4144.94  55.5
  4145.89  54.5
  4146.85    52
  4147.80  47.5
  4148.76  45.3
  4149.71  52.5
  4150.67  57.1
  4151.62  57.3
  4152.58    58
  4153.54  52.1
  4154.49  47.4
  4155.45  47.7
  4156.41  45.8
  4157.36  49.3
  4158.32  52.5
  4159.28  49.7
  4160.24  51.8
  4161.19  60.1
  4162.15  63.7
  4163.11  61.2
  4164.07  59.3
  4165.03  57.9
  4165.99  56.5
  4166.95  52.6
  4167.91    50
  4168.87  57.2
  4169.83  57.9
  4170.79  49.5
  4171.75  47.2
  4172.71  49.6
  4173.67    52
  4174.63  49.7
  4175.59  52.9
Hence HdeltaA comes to -2.06 angstrom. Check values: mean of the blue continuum 50.2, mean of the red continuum 52.3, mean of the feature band 54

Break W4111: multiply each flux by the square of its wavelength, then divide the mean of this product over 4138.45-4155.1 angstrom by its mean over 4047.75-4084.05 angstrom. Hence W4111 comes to 1.09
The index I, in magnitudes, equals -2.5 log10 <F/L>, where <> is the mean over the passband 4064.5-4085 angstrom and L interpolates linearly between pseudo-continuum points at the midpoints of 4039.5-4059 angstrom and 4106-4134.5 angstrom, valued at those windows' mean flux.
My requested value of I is 0.09 mag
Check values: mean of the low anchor 53.8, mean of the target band 49.6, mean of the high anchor 53.9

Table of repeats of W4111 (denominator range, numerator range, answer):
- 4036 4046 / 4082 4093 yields 1.12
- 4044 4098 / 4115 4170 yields 1.07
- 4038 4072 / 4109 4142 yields 1.10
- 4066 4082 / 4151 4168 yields 1.15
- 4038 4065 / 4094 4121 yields 1.04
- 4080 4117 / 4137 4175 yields 1.02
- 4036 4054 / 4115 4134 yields 1.05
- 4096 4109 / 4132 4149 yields 1.07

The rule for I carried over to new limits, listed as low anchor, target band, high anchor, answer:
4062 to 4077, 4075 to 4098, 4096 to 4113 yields -0.12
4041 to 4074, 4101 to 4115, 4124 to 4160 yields -0.02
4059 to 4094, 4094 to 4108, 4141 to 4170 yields 0.03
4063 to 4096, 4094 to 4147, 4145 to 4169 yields -0.01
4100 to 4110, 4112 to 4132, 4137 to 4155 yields -0.03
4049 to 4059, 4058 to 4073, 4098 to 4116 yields 0.15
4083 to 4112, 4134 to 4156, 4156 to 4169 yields 0.03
